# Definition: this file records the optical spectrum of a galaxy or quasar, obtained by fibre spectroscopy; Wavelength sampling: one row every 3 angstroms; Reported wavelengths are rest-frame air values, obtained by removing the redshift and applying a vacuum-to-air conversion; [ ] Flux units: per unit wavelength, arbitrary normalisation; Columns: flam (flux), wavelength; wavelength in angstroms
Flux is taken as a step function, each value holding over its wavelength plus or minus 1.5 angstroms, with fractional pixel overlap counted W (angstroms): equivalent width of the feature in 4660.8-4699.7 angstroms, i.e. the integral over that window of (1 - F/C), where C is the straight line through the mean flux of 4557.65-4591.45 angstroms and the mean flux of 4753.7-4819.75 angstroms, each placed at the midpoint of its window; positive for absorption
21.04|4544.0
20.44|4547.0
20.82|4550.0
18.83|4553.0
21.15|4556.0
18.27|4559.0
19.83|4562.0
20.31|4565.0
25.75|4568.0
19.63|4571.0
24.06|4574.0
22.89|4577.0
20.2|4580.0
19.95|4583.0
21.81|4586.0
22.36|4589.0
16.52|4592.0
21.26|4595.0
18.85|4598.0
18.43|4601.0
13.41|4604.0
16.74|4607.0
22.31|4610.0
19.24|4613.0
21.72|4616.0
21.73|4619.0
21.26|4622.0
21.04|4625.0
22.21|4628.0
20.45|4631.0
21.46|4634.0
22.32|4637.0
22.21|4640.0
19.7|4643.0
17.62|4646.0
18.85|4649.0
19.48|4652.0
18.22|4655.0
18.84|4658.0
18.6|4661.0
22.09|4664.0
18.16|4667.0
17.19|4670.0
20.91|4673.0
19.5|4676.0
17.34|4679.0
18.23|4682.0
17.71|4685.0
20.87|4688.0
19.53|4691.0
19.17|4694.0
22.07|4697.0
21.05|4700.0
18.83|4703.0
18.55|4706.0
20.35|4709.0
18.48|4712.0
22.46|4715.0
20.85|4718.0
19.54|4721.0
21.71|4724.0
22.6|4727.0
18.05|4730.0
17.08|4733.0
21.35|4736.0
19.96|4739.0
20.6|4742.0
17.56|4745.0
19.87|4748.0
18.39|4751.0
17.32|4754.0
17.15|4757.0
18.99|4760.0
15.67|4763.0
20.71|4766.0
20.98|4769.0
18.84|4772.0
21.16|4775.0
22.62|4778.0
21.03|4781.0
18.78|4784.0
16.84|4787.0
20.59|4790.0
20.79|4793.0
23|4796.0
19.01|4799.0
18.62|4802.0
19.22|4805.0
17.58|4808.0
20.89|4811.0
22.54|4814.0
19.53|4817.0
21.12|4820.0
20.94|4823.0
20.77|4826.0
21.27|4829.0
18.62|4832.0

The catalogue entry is 2.0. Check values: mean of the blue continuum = 21.2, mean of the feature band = 19.4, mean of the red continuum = 19.7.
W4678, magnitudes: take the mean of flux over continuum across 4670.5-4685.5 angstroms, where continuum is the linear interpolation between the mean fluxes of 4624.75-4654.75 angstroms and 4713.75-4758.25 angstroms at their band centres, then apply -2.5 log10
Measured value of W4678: 0.078 mag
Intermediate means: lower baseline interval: 20.4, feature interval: 18.7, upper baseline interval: 19.6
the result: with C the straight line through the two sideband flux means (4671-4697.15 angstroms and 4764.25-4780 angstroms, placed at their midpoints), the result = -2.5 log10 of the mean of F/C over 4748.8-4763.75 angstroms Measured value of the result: 0.16 mag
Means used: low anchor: 19.3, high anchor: 20.8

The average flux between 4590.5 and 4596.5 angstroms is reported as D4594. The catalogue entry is 18.9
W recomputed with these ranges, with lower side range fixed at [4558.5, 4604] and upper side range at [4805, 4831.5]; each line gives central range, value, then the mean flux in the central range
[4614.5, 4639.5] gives -1.31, 21.6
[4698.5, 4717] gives 0.43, 20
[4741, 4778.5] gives 2.44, 19.1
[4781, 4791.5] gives 0.71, 19.1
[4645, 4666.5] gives 1.45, 19.1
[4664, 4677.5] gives 0.78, 19.3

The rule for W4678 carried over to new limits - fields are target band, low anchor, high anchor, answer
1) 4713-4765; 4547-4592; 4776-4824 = 0.06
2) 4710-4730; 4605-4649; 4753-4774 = -0.08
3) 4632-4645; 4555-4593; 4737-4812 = -0.04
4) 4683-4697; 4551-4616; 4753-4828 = 0.02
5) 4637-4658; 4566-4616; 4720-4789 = 0.02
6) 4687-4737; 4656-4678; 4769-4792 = -0.03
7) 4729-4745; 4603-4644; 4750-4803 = 0.03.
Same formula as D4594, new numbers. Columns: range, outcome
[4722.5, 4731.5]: 20.8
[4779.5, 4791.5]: 19.3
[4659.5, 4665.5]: 20.3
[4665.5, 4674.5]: 18.8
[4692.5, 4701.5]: 20.8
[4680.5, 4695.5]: 19.1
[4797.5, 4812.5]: 19.1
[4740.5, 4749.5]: 19.3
